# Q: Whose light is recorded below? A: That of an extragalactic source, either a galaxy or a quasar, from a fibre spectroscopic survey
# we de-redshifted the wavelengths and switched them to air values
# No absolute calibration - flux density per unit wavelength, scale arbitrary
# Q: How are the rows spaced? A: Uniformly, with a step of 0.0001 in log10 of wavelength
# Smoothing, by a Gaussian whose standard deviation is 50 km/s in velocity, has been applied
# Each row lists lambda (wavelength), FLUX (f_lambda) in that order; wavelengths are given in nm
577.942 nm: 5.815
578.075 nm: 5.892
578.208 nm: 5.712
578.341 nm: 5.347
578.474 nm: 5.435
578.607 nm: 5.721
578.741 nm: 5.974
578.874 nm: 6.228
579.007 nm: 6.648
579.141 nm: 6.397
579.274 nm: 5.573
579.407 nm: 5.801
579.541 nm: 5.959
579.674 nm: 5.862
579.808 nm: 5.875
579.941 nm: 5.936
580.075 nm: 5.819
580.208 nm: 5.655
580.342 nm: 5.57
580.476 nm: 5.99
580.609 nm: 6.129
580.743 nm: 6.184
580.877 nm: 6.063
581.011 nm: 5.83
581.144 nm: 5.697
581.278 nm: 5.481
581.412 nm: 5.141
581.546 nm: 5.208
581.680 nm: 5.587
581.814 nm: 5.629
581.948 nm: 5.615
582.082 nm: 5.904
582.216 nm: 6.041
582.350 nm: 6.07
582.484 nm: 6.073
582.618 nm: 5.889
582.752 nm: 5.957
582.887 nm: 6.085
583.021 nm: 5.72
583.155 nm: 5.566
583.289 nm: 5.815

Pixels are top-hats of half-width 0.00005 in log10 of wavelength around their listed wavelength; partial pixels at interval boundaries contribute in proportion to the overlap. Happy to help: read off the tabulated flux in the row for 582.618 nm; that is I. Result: 5.889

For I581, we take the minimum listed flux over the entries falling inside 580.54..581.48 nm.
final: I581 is 5.141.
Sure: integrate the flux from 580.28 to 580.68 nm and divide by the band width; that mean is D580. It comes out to 5.9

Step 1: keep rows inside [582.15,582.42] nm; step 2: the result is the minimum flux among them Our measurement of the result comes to 6.041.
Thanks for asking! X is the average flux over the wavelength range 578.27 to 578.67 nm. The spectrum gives 5.51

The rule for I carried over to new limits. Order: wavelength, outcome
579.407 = 5.801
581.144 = 5.697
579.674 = 5.862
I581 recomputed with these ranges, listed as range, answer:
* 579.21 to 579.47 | 5.573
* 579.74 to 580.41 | 5.57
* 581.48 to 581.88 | 5.208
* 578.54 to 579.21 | 5.721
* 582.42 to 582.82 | 5.889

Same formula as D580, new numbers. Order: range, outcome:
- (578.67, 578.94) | 6.08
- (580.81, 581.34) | 5.77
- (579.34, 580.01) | 5.88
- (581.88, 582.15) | 5.76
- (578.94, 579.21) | 6.51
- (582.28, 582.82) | 5.99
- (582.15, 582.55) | 6.06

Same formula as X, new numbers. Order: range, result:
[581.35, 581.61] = 5.17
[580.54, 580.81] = 6.16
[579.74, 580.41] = 5.77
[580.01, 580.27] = 5.75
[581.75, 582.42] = 5.86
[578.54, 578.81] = 5.84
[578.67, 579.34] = 6.16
